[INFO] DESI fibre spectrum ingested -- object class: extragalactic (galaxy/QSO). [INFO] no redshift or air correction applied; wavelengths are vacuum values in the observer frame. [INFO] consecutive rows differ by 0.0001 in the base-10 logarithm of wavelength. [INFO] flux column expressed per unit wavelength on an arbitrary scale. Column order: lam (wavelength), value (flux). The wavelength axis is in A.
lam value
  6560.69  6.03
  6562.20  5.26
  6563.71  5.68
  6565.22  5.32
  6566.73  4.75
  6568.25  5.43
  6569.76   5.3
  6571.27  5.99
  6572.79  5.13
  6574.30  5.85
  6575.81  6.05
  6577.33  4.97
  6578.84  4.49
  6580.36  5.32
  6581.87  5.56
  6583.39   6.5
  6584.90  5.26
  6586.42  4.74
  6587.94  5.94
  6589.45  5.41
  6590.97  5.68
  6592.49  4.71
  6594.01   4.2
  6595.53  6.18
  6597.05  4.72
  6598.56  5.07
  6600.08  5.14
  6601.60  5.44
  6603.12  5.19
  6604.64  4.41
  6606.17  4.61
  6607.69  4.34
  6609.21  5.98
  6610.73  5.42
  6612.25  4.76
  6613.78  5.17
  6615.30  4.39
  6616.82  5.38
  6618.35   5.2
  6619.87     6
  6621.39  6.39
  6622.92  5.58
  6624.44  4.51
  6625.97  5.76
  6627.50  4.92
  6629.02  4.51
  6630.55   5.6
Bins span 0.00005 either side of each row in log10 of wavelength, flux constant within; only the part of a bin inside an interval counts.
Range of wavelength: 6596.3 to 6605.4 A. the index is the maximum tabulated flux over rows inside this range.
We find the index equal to 5.44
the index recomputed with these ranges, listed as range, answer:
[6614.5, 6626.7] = 6.39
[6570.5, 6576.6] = 6.05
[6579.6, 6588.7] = 6.5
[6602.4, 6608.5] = 5.19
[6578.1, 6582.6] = 5.56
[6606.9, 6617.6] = 5.98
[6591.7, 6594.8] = 4.71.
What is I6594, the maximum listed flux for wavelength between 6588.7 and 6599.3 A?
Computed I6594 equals 6.18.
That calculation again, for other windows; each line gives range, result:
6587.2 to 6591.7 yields 5.94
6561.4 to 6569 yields 5.68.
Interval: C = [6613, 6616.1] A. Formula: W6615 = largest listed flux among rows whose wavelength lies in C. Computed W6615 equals 5.17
